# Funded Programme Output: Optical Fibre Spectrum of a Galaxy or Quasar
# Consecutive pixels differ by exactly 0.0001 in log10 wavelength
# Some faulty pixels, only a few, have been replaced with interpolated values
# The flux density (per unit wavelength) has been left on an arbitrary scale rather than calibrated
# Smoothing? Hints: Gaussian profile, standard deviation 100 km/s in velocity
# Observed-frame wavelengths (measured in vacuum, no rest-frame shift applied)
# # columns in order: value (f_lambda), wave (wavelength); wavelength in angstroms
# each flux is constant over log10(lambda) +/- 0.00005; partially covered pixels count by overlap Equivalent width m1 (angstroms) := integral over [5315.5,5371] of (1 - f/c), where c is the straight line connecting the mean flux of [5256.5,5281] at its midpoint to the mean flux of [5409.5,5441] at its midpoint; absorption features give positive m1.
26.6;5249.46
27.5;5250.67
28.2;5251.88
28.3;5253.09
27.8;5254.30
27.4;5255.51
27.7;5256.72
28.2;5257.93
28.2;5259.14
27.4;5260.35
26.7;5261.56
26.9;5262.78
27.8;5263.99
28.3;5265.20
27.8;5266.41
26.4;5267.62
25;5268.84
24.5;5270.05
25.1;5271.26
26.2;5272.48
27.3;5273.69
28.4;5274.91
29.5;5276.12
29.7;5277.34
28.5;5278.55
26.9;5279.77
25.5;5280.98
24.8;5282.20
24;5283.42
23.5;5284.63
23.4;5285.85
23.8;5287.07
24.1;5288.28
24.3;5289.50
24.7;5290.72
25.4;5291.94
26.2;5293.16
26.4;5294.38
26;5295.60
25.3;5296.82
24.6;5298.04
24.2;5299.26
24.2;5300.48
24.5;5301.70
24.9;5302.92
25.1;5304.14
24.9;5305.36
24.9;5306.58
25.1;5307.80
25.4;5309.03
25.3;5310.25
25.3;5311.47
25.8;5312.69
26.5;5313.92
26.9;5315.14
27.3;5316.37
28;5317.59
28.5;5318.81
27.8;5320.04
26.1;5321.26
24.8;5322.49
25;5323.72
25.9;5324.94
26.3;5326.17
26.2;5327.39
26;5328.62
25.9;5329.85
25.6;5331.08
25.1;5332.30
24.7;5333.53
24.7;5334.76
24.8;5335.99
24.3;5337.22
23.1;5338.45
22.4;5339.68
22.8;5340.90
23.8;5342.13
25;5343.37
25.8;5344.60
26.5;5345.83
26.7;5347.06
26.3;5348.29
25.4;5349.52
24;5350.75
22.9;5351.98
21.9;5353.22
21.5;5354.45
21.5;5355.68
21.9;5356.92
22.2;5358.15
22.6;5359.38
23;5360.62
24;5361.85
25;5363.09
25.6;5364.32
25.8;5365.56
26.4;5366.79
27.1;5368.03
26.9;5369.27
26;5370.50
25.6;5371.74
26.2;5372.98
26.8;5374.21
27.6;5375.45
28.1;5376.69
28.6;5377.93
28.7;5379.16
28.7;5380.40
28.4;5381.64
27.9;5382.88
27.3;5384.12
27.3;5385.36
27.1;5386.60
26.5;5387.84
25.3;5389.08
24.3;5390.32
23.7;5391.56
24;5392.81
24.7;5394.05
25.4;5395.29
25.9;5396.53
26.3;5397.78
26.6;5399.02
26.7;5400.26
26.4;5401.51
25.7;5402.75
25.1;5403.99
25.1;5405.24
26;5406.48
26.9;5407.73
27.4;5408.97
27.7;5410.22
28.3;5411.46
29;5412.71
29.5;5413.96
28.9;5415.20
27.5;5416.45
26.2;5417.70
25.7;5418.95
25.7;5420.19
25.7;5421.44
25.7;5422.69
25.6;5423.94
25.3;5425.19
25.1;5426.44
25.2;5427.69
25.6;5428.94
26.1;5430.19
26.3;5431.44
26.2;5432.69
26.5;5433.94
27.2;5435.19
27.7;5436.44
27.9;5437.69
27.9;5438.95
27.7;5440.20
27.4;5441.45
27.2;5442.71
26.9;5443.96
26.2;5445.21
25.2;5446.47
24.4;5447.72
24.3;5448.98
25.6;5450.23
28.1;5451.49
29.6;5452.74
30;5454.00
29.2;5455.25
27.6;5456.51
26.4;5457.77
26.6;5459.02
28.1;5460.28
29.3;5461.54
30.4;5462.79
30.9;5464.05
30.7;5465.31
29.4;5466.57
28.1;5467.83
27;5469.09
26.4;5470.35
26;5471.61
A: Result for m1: 4.3 angstroms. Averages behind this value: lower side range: 27.3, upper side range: 26.8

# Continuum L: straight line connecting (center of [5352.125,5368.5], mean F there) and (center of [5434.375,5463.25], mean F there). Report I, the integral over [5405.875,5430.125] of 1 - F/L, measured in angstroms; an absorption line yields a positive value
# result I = -0.5 angstroms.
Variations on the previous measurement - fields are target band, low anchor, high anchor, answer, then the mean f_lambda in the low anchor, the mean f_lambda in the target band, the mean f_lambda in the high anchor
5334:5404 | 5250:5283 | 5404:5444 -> 4.08 angstroms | 27.2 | 25.4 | 26.8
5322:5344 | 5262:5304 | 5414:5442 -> 1.08 angstroms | 25.8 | 24.8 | 26.6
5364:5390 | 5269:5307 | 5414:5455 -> -0.82 angstroms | 25.5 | 27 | 26.7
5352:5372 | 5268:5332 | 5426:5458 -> 1.61 angstroms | 25.8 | 24.1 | 26.8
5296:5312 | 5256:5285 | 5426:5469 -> 1.22 angstroms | 26.9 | 24.9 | 27.4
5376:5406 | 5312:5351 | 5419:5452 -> -0.52 angstroms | 25.6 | 26.4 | 26.2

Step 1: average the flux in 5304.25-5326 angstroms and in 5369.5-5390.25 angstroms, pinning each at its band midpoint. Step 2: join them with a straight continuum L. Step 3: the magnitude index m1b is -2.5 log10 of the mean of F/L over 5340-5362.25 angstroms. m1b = 0.13 mag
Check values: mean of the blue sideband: 26.1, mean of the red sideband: 27.2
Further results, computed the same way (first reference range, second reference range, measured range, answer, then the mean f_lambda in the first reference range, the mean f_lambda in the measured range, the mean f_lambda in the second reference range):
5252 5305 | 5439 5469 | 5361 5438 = 0.033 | 26.2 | 26.5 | 27.8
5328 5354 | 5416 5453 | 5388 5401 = 0.012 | 24.6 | 25.3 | 26.4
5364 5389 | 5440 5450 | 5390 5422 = 0.013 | 27.1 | 26.3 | 26.1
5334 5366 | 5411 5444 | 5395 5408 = -0.006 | 24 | 26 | 26.8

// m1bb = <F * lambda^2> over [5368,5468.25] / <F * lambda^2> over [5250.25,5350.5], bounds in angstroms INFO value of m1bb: 1.1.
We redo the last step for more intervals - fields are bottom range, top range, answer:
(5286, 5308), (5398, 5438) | 1.12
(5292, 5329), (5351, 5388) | 1.02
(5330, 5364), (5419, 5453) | 1.13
